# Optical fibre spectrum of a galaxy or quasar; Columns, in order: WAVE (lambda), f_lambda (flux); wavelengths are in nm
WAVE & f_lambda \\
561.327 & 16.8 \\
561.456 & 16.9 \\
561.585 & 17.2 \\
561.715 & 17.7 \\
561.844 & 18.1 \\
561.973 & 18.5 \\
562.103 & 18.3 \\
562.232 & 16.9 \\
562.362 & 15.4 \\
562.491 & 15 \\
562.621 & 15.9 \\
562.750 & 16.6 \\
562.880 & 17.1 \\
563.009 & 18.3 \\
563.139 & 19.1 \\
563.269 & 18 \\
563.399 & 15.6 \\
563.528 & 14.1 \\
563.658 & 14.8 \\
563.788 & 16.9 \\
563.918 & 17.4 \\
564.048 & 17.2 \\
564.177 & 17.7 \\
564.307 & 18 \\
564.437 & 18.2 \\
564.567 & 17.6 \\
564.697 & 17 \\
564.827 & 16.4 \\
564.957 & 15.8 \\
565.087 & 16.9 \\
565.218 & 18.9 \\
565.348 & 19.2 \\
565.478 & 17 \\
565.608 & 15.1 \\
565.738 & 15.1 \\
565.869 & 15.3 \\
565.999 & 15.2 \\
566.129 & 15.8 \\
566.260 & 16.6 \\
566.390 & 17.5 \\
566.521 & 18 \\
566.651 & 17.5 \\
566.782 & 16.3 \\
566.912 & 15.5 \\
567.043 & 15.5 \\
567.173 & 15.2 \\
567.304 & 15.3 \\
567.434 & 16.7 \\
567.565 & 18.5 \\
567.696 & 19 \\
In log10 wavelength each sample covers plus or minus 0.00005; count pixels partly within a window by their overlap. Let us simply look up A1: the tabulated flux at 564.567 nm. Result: 17.6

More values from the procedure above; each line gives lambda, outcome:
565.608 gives 15.1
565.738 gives 15.1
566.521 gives 18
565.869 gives 15.3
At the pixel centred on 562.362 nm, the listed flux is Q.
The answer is 15.4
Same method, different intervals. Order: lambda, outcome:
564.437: 18.2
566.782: 16.3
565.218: 18.9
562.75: 16.6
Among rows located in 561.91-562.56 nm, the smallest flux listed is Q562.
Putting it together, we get 15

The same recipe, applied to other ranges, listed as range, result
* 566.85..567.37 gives 15.2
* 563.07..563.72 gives 14.1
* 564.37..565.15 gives 15.8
